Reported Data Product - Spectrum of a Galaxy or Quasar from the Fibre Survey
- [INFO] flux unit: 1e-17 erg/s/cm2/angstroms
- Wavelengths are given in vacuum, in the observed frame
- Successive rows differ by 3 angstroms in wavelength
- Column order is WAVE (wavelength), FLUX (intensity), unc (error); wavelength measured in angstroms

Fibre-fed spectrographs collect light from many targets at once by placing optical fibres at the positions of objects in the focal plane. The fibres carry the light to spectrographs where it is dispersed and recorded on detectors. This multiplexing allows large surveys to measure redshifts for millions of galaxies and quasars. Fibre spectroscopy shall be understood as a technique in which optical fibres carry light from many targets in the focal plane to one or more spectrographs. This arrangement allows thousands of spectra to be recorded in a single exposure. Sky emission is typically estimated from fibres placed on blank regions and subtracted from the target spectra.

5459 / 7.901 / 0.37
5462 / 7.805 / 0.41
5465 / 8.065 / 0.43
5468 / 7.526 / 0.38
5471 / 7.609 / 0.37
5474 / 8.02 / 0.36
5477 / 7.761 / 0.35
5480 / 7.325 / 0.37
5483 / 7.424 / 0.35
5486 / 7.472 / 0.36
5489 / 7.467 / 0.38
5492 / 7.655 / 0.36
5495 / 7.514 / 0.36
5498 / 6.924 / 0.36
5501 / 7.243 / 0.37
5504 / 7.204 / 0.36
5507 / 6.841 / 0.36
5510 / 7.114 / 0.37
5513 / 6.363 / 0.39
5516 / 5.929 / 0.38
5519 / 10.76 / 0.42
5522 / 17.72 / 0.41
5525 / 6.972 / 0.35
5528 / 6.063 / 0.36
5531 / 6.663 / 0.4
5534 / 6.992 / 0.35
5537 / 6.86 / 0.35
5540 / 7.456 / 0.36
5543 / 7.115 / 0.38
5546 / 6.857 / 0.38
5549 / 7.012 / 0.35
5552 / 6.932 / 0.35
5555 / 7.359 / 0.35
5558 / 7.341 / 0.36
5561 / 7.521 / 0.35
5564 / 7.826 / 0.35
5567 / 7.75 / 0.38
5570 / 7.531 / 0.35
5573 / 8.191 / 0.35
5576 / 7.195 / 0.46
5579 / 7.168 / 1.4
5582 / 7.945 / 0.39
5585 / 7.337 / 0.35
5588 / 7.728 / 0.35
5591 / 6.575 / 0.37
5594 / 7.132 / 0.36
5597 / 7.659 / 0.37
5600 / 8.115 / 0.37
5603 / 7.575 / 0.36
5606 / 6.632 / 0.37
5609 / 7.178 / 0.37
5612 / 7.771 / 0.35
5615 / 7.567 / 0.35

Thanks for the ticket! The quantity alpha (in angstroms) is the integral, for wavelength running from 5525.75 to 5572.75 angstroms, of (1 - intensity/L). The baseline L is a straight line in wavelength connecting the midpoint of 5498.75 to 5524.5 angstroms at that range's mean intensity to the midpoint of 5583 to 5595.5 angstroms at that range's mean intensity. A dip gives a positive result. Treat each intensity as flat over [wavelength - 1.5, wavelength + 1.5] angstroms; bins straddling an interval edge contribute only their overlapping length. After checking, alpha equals 4.2 angstroms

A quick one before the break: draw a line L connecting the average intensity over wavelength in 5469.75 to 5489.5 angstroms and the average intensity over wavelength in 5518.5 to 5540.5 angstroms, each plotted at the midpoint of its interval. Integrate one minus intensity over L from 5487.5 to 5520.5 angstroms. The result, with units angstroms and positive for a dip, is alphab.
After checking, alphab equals 3.0 angstroms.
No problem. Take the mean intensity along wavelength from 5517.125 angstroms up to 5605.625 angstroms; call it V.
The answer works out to 7.75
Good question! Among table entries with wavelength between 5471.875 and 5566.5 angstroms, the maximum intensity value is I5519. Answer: 17.72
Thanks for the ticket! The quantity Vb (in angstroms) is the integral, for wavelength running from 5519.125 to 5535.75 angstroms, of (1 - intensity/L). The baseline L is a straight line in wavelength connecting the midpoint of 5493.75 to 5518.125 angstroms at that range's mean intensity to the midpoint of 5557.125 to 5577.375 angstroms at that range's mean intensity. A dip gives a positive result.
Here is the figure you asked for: -4.2 angstroms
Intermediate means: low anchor 6.98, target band 9.01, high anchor 7.63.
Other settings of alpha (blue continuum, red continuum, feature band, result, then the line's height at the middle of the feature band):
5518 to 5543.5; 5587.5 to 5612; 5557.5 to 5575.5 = 0.5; 7.91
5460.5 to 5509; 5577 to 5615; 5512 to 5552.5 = -2.3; 7.45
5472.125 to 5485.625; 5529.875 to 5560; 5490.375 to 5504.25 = 0.3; 7.47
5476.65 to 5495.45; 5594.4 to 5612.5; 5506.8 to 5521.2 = -0.9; 7.49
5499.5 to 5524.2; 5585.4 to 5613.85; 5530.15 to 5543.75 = 2.0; 8.25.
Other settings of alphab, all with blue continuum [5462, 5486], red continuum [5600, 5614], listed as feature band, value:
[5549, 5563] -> 0.4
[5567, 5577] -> -0.3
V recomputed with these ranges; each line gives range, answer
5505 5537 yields 8.07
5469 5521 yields 7.55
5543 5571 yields 7.33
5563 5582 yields 7.63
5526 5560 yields 6.98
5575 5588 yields 7.46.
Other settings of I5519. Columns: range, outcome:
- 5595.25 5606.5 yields 8.115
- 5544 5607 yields 8.191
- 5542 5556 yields 7.359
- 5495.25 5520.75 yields 10.76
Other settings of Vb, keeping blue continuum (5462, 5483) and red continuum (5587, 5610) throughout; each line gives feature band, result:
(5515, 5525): -4.7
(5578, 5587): -0.2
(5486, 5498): 0.3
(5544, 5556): 0.7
